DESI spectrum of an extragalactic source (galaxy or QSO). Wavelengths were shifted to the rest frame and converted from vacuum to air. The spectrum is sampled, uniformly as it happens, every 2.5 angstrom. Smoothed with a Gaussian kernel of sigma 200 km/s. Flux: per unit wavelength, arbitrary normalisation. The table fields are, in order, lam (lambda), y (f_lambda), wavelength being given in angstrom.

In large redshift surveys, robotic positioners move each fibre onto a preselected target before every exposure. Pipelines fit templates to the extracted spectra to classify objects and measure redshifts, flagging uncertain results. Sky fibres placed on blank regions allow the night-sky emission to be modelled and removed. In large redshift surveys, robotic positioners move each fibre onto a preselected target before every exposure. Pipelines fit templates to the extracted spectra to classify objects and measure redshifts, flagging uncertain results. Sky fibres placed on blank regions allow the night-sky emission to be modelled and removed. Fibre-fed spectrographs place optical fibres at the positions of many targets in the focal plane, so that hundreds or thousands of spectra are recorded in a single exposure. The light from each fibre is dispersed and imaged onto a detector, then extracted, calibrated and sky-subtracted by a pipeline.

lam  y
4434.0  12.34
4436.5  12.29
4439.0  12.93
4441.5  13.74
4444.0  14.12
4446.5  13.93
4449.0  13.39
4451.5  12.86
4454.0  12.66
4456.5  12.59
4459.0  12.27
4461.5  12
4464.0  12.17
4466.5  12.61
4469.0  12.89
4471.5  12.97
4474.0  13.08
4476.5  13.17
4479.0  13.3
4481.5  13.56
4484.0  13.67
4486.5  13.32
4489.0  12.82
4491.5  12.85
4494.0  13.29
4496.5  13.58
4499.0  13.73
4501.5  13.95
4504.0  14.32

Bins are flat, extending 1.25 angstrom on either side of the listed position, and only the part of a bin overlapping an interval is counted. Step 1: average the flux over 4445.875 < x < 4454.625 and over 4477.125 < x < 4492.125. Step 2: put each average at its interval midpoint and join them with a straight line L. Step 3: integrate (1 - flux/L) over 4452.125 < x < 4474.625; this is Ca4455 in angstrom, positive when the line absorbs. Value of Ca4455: 1.1 angstrom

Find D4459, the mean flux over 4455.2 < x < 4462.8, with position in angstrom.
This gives 12.3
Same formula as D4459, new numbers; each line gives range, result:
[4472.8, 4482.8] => 13.3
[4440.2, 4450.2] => 13.8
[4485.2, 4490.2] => 13.1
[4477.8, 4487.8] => 13.5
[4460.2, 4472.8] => 12.5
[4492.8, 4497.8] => 13.4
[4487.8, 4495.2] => 13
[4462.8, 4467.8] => 12.4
